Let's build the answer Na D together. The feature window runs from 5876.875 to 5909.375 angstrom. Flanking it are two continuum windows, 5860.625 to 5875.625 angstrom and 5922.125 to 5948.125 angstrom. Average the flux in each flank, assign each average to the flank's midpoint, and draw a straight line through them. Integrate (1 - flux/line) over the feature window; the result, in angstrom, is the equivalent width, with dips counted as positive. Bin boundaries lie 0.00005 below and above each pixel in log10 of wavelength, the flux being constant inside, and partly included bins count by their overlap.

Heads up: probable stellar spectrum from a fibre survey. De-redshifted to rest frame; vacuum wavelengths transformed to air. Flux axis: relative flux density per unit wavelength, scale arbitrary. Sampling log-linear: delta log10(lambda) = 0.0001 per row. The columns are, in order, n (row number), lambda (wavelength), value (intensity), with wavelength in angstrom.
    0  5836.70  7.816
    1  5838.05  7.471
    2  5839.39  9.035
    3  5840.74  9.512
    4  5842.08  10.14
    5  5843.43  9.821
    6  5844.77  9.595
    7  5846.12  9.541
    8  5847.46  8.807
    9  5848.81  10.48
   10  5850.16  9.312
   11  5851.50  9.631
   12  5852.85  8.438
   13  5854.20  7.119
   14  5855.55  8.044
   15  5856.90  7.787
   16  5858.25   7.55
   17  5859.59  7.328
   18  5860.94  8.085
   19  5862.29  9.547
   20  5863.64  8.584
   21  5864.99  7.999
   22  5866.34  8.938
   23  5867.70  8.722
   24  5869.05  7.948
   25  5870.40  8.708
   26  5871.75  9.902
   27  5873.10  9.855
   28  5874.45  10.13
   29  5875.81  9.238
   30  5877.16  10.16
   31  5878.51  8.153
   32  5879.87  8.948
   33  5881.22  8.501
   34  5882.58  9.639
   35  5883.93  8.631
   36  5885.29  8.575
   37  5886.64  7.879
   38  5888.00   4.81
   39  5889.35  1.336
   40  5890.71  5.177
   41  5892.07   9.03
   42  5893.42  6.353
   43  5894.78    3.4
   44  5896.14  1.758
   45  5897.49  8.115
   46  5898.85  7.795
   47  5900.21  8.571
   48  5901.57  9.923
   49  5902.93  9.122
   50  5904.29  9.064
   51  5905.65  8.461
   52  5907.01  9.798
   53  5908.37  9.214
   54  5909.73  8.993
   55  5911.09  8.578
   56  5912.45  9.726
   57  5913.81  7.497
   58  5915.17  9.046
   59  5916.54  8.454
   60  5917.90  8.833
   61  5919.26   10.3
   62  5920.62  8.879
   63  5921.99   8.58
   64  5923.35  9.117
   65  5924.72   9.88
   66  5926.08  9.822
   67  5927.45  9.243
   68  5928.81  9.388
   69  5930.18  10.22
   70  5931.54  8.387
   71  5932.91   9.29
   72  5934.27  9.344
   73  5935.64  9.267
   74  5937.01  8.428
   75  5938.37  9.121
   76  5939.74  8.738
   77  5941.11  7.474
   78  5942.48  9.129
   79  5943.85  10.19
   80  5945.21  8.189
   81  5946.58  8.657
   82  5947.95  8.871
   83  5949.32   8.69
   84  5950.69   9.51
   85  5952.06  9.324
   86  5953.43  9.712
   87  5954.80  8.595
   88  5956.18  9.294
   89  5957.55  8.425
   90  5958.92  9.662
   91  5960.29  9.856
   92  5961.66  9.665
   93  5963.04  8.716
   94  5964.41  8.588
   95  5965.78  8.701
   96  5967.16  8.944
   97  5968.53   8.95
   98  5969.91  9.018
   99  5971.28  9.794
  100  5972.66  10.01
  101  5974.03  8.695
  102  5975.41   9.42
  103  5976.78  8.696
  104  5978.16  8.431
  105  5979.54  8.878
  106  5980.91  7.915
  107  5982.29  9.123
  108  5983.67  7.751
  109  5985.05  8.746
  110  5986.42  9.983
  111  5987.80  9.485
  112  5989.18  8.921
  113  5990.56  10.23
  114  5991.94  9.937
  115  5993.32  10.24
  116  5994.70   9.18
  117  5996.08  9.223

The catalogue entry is 5.2 angstrom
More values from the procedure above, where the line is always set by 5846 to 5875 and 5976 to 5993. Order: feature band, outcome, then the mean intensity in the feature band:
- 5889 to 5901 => 3.99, 5.88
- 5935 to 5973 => -0.35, 9.04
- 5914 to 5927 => -0.39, 9.14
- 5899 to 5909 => -0.29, 9.09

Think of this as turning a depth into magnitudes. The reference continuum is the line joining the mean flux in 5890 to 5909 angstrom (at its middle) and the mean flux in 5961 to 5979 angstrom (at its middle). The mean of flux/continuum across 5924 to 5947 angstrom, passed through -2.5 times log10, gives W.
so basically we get -0.10 mag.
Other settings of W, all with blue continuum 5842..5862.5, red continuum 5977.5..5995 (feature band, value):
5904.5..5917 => 0.007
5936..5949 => 0.031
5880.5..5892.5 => 0.252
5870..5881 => -0.064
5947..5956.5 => -0.008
